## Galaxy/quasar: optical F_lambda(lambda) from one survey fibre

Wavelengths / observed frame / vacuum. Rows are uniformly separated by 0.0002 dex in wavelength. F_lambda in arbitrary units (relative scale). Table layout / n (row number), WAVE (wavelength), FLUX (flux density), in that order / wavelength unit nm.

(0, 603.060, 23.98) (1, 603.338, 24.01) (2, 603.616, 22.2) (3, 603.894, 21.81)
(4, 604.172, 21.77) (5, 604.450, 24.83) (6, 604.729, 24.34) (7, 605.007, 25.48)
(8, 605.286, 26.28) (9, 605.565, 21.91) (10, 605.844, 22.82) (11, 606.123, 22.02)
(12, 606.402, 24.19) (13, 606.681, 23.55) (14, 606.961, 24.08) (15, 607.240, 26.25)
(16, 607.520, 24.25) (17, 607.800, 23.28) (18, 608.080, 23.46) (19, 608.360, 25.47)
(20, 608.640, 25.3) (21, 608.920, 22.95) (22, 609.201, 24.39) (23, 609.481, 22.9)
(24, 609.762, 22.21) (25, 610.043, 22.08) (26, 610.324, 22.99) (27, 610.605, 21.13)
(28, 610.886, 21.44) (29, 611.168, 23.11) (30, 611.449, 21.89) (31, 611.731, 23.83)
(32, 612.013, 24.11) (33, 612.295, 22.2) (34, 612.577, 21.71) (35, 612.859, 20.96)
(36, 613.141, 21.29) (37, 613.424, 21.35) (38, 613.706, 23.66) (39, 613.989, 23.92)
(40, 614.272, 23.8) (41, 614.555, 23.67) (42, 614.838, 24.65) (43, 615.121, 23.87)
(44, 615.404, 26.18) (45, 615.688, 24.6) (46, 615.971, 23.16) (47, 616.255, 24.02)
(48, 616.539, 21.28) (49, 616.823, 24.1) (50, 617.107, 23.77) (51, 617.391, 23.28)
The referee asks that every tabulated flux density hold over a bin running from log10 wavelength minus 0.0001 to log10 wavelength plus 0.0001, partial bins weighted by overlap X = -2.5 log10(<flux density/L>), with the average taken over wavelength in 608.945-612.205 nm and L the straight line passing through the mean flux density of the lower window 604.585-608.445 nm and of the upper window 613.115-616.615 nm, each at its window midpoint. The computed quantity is 0.05 mag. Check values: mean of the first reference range 24.1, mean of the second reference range 23.6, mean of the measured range 22.7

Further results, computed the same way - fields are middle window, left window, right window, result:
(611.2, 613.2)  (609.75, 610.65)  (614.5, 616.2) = 0.031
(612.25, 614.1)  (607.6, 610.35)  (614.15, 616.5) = 0.085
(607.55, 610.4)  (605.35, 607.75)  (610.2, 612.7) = -0.020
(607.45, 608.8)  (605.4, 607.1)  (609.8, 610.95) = -0.080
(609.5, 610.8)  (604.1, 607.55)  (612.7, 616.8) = 0.073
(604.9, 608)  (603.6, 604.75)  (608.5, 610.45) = -0.042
